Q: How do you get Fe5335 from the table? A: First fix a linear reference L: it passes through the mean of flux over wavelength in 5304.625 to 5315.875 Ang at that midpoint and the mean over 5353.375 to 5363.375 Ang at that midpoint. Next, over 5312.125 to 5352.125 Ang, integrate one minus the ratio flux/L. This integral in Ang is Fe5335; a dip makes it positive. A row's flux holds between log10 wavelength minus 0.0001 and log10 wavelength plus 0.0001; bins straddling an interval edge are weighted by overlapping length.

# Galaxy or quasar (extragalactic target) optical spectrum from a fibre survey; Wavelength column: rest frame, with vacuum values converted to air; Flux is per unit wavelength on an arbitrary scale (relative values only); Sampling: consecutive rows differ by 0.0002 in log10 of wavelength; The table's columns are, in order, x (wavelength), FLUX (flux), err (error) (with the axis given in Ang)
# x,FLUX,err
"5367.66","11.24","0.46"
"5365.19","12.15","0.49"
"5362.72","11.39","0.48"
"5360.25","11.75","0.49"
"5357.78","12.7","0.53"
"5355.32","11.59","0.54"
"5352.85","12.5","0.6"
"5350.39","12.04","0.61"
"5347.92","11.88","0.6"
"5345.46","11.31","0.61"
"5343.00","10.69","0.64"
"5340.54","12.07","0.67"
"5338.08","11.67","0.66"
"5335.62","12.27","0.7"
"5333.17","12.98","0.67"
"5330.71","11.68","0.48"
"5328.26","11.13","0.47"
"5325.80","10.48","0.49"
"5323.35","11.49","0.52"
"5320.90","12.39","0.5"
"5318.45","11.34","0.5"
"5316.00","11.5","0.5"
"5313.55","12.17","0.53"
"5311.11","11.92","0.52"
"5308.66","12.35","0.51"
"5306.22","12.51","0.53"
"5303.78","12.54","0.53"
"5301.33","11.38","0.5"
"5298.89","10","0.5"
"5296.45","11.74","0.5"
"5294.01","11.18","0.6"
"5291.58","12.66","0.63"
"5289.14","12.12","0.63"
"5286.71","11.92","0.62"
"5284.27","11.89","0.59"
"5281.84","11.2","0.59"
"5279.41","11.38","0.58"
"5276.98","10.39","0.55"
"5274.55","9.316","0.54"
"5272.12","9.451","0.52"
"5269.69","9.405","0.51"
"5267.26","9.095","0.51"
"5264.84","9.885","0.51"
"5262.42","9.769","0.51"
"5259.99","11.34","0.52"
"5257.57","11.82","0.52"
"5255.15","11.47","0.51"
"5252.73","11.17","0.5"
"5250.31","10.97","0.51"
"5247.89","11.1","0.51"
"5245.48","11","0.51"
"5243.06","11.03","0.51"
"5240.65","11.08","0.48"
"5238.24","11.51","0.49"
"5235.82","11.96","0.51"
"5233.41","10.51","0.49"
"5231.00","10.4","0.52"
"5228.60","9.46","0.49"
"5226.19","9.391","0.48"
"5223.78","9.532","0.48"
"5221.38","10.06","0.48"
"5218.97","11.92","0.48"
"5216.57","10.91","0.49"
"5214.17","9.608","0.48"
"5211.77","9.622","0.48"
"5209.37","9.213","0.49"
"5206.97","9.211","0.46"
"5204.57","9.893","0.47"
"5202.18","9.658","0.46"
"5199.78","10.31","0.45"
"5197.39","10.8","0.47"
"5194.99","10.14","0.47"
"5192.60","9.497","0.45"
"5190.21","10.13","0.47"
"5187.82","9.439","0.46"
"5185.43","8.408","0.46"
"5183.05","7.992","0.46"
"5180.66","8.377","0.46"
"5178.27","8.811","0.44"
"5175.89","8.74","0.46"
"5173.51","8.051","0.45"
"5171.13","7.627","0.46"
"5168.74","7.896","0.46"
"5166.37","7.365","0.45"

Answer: 1.20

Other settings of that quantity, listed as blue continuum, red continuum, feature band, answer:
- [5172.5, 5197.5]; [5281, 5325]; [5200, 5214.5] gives 0.0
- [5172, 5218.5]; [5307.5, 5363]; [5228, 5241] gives -1.0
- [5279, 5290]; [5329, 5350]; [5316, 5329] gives 0.4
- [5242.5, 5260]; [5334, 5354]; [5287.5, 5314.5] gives -0.7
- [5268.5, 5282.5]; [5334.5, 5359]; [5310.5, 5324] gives -0.8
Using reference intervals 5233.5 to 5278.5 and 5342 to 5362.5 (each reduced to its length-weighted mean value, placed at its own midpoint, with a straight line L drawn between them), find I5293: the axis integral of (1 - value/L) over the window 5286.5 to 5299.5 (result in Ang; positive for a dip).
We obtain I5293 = -0.7 Ang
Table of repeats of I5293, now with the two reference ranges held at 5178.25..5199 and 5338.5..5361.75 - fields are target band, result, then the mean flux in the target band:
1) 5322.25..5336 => -0.2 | 11.6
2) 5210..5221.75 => -0.8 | 10.4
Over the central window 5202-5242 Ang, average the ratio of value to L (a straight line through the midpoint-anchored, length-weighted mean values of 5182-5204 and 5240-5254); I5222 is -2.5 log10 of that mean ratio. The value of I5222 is 0.02 mag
